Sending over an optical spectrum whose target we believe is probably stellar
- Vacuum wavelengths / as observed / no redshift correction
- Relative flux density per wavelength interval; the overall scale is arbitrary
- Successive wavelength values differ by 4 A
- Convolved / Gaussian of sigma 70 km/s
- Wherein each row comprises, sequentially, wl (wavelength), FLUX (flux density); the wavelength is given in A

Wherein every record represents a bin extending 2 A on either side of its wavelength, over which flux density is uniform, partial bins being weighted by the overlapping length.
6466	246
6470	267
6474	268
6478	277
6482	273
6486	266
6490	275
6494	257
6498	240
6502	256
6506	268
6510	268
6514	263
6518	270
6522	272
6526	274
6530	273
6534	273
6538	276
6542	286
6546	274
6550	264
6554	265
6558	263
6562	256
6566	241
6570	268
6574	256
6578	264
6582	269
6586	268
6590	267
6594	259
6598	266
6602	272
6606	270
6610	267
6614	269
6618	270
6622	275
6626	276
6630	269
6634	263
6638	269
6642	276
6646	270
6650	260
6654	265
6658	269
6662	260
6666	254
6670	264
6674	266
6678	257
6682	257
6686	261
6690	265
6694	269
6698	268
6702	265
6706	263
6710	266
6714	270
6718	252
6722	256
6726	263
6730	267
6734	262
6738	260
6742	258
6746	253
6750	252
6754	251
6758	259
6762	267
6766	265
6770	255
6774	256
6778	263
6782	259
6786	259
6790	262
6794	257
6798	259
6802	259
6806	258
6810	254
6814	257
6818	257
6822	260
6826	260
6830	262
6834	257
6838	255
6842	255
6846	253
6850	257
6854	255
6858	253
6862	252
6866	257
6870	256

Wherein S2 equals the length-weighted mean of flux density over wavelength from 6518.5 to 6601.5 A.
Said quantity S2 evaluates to 267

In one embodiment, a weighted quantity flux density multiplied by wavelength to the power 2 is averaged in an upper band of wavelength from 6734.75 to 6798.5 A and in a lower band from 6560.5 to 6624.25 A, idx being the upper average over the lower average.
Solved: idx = 1.03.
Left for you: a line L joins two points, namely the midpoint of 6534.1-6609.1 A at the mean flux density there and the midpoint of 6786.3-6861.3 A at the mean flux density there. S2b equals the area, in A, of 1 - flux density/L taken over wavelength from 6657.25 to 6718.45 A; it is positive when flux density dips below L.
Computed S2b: -0.3 A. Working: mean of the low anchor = 266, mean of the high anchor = 257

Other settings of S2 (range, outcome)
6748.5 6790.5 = 259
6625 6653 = 269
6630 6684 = 264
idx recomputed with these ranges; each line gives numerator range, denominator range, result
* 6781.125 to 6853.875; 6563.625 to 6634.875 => 1.03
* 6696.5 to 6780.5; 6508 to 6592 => 1.03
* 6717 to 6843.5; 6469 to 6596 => 1.05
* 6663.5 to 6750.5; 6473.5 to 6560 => 1.03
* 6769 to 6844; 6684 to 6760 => 1.01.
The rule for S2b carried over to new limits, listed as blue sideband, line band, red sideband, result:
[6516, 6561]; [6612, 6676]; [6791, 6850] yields -0.2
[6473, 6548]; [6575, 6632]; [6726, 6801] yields -0.7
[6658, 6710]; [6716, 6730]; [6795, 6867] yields 0.1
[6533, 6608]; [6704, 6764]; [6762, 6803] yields 0.3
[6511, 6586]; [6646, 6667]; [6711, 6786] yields 0.0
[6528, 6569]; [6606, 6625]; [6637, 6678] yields -0.3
